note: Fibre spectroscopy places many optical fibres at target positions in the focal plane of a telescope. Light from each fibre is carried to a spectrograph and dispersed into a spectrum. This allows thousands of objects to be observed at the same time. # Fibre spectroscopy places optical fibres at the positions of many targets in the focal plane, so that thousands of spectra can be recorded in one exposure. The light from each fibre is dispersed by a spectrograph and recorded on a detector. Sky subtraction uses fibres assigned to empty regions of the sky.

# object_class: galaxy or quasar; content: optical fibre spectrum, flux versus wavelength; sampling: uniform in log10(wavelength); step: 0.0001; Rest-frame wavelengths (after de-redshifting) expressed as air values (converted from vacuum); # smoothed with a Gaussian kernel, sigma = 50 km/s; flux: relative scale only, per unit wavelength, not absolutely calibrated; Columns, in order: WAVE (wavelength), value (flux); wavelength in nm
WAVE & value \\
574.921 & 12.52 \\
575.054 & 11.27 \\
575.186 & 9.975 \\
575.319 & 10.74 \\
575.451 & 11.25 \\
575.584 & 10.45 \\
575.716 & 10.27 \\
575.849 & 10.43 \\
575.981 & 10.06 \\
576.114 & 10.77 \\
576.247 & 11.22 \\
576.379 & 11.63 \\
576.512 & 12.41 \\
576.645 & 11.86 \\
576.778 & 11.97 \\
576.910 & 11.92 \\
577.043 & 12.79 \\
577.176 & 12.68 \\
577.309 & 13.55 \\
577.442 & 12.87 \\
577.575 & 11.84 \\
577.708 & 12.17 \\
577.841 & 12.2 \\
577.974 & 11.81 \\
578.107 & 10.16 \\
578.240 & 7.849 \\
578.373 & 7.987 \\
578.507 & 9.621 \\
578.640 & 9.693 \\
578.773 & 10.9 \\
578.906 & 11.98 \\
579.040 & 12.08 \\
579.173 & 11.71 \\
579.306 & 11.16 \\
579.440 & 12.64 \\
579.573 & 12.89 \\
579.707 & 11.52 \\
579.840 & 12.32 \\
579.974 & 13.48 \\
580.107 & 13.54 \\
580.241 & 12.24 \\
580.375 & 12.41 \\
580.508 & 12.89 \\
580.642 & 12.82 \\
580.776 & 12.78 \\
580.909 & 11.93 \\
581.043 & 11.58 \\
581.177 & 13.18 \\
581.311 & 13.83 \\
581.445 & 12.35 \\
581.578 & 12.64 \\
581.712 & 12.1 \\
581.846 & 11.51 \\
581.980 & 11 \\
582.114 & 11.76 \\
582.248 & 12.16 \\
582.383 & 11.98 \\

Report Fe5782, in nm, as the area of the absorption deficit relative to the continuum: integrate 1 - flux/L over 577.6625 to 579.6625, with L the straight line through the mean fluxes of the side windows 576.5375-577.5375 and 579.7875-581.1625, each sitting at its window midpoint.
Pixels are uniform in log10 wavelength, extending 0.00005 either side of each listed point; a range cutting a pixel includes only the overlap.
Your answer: 0.25 nm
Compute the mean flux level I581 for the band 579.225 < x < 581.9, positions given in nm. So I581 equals 12.5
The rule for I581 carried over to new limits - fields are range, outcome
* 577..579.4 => 11.3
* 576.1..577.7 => 12.2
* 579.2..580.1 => 12.4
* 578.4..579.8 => 11.3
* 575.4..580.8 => 11.6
